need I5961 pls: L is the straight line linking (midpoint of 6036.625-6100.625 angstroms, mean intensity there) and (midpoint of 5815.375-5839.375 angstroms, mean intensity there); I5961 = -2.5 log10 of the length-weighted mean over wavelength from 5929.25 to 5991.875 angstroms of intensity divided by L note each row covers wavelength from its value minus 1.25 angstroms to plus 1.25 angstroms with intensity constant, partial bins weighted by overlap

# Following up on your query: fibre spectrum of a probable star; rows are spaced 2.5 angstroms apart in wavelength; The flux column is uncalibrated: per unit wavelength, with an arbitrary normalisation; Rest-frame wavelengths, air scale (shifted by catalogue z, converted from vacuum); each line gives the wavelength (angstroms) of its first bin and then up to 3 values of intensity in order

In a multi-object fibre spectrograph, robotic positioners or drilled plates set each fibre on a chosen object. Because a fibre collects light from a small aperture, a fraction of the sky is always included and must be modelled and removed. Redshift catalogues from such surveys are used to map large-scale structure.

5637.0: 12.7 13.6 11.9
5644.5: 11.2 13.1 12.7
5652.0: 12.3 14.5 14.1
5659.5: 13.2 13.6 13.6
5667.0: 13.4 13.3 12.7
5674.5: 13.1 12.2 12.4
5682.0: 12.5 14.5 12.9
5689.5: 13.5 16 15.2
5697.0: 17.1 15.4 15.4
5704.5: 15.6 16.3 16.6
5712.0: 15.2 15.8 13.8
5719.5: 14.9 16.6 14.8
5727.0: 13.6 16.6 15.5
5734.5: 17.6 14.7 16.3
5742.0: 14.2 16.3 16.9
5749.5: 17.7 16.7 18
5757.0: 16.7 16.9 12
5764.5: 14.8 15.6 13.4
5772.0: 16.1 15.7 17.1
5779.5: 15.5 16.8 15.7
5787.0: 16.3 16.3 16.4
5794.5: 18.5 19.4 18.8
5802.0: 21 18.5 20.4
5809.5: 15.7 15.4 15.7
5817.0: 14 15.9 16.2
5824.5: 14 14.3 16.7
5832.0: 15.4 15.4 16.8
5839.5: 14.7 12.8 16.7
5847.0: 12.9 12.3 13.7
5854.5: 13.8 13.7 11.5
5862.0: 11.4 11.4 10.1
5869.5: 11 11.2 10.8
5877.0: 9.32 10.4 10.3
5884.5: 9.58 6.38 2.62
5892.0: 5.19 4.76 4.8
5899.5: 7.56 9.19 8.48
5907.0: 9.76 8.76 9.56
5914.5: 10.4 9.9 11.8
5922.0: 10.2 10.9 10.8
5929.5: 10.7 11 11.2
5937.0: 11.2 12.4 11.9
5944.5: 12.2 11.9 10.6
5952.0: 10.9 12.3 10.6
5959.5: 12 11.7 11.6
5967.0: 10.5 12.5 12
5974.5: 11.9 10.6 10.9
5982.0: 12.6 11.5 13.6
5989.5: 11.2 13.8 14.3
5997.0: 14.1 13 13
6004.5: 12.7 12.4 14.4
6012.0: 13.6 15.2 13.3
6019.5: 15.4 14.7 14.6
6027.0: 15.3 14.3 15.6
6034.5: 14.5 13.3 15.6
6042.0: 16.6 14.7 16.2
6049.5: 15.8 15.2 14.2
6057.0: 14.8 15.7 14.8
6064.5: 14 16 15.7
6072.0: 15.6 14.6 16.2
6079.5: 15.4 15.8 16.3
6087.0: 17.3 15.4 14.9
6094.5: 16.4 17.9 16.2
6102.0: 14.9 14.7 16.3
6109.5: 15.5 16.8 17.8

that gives 0.311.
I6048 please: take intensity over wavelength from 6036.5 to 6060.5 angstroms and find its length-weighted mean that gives 15.3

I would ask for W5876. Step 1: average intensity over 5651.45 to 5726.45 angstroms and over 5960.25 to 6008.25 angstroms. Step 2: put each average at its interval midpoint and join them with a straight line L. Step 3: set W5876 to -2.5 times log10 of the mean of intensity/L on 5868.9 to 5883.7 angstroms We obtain 0.24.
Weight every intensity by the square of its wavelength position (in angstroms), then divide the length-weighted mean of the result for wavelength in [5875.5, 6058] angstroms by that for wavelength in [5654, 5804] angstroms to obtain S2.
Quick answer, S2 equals 0.83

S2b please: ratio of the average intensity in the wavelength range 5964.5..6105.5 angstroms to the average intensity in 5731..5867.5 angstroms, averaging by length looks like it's 0.92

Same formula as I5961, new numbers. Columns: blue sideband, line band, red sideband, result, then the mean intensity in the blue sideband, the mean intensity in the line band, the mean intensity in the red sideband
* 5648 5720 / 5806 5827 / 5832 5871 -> -0.17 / 14.2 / 15.8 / 13.3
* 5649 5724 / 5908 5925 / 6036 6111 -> 0.42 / 14.3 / 10.2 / 15.5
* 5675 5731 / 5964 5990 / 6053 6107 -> 0.29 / 14.8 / 11.7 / 15.6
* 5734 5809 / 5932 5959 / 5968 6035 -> 0.22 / 16.7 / 11.5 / 13.3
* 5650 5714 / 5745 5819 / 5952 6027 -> -0.21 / 14.2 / 16.6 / 12.8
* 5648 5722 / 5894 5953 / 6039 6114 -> 0.44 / 14.2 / 10.1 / 15.7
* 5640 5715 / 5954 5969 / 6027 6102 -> 0.30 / 14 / 11.5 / 15.5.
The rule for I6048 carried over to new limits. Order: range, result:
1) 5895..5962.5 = 10.4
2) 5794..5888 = 14.1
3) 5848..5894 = 10.2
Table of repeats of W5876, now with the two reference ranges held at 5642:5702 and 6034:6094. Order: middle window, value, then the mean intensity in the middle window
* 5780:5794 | -0.16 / 16.4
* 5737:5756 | -0.18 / 16.5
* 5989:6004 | 0.14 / 13.3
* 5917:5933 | 0.34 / 10.8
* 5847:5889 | 0.30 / 11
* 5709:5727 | -0.11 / 15.2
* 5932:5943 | 0.27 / 11.6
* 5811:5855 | -0.04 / 14.8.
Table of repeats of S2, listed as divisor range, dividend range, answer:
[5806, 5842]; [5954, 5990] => 0.79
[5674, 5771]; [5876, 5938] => 0.63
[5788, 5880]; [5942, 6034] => 0.92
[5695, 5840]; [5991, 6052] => 0.98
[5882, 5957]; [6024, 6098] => 1.69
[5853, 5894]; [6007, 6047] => 1.58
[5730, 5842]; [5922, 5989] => 0.75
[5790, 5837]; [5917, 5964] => 0.71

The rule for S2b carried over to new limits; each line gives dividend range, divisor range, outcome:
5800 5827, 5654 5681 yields 1.26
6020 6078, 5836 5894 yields 1.36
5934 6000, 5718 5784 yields 0.76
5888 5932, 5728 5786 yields 0.54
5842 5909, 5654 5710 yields 0.70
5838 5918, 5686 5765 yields 0.65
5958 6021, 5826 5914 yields 1.16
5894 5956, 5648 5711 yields 0.72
